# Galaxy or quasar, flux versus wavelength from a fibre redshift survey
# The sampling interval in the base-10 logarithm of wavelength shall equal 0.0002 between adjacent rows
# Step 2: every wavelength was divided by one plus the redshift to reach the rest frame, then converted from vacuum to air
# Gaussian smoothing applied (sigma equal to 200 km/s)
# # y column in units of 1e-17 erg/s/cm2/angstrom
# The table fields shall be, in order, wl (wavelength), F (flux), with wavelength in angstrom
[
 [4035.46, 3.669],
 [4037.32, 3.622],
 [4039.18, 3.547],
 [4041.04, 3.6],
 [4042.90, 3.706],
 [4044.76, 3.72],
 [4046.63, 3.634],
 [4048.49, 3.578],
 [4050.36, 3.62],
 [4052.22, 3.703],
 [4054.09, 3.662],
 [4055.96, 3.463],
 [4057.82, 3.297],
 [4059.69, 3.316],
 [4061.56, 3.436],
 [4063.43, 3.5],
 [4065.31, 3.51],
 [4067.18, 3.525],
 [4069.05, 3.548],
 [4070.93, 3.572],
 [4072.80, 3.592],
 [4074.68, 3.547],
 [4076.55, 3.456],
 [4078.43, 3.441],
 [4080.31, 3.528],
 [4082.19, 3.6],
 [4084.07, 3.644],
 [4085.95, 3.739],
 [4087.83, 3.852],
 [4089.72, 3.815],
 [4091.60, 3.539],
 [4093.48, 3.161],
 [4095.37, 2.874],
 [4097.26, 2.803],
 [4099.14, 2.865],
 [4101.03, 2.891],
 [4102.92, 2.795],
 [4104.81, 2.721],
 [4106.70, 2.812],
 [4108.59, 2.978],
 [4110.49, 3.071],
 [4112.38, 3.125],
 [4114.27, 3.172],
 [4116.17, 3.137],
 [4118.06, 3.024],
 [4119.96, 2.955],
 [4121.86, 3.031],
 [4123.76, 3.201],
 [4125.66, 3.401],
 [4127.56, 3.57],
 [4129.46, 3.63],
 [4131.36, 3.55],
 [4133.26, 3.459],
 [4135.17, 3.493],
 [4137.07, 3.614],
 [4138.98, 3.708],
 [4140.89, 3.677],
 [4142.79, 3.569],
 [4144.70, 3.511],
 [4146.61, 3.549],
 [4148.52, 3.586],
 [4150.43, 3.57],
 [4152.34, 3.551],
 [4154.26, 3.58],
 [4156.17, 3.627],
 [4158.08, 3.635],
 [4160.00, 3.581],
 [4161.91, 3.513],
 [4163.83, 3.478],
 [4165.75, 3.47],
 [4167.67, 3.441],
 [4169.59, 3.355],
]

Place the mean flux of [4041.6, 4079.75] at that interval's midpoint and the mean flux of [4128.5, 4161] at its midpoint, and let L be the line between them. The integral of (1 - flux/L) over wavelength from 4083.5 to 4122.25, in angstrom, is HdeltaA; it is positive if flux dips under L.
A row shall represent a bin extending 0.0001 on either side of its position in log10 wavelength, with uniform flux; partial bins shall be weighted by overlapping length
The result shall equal 4.6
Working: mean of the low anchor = 3.54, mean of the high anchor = 3.58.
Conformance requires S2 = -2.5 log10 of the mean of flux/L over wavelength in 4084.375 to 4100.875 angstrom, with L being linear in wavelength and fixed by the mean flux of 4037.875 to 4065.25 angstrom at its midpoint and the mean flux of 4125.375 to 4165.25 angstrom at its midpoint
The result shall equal 0.07 mag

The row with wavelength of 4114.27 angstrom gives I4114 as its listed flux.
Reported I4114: 3.172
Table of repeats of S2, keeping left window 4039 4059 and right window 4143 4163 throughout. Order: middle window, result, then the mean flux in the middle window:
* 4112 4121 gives 0.16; 3.08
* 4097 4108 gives 0.26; 2.82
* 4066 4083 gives 0.02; 3.53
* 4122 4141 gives 0.02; 3.5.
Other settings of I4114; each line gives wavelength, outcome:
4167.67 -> 3.441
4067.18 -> 3.525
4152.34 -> 3.551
